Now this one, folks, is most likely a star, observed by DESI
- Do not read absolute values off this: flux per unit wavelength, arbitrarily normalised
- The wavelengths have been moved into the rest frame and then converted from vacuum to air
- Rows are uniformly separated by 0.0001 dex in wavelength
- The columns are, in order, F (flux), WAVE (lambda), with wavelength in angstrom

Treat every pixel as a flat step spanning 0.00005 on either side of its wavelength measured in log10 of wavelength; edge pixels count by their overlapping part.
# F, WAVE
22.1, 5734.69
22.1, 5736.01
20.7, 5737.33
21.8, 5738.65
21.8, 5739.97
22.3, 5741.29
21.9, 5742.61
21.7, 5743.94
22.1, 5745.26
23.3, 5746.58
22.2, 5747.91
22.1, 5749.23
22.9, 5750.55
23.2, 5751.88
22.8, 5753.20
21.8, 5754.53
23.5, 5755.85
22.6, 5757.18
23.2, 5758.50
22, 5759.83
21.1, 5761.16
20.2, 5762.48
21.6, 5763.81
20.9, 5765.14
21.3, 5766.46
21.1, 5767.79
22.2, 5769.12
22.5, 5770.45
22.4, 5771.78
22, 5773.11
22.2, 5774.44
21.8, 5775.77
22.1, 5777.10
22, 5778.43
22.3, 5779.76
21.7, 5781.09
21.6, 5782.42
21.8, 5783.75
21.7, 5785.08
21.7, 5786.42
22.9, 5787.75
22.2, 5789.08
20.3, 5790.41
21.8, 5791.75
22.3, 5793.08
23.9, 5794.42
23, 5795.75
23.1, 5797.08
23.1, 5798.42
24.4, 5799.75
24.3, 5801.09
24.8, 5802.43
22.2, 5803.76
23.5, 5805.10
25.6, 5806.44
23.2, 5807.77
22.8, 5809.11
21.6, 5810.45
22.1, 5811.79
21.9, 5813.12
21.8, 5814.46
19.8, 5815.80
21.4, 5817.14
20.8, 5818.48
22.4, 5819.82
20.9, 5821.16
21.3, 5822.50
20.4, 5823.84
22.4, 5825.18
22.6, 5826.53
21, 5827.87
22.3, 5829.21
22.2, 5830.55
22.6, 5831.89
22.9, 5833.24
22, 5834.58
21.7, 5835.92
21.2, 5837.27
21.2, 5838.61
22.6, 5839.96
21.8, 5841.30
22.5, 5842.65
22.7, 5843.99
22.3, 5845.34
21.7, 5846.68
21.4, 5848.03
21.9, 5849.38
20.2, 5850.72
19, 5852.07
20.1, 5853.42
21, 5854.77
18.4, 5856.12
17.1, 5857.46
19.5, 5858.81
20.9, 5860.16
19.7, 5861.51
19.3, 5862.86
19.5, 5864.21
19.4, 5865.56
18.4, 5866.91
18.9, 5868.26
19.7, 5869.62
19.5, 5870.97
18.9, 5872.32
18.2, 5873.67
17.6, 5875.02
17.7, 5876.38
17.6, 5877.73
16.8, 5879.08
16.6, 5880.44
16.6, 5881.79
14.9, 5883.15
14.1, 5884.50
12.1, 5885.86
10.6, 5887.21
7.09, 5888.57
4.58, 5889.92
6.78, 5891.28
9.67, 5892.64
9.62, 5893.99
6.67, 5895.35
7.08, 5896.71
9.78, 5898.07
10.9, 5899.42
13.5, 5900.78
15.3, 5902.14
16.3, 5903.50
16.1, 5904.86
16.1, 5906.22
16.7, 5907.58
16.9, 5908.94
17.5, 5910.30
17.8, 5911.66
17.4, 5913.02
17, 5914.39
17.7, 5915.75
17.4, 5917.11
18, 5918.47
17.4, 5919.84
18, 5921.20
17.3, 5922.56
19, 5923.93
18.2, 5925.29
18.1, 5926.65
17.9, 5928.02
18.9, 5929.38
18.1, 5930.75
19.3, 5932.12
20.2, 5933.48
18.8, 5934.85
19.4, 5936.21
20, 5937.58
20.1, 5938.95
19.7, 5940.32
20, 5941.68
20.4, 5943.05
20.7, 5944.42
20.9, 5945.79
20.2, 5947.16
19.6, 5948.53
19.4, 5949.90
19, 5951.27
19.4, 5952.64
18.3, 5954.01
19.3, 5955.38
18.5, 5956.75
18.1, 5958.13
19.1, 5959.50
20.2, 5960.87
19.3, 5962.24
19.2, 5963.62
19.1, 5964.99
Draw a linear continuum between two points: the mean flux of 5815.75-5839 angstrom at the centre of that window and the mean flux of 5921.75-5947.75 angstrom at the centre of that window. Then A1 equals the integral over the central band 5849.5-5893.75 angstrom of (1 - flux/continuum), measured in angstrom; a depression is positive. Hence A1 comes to 8.9 angstrom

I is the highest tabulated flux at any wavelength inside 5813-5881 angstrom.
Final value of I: 22.9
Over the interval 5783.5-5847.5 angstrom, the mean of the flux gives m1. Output 22.3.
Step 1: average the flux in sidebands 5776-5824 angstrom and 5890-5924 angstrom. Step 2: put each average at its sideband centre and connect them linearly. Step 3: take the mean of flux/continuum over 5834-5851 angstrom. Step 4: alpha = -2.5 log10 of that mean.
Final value -0.14 mag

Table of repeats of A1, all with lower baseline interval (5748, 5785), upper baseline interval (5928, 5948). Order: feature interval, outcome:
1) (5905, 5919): 2.0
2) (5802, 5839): -1.4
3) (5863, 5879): 1.5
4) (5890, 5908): 7.7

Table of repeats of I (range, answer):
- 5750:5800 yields 24.4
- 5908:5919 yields 18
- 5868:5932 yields 19.7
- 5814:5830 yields 22.6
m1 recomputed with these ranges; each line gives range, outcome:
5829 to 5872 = 20.7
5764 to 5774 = 21.8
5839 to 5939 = 17.1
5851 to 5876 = 19.2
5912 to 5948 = 18.8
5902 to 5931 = 17.4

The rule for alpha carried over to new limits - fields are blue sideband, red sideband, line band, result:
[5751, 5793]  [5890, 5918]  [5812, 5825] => -0.12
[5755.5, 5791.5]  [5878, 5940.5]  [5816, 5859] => -0.14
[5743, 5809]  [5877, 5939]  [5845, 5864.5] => -0.11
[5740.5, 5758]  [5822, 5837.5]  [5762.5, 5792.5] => 0.02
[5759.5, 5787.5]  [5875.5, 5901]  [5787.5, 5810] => -0.19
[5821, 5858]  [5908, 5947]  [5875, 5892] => 0.46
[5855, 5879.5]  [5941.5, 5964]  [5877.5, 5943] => 0.23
